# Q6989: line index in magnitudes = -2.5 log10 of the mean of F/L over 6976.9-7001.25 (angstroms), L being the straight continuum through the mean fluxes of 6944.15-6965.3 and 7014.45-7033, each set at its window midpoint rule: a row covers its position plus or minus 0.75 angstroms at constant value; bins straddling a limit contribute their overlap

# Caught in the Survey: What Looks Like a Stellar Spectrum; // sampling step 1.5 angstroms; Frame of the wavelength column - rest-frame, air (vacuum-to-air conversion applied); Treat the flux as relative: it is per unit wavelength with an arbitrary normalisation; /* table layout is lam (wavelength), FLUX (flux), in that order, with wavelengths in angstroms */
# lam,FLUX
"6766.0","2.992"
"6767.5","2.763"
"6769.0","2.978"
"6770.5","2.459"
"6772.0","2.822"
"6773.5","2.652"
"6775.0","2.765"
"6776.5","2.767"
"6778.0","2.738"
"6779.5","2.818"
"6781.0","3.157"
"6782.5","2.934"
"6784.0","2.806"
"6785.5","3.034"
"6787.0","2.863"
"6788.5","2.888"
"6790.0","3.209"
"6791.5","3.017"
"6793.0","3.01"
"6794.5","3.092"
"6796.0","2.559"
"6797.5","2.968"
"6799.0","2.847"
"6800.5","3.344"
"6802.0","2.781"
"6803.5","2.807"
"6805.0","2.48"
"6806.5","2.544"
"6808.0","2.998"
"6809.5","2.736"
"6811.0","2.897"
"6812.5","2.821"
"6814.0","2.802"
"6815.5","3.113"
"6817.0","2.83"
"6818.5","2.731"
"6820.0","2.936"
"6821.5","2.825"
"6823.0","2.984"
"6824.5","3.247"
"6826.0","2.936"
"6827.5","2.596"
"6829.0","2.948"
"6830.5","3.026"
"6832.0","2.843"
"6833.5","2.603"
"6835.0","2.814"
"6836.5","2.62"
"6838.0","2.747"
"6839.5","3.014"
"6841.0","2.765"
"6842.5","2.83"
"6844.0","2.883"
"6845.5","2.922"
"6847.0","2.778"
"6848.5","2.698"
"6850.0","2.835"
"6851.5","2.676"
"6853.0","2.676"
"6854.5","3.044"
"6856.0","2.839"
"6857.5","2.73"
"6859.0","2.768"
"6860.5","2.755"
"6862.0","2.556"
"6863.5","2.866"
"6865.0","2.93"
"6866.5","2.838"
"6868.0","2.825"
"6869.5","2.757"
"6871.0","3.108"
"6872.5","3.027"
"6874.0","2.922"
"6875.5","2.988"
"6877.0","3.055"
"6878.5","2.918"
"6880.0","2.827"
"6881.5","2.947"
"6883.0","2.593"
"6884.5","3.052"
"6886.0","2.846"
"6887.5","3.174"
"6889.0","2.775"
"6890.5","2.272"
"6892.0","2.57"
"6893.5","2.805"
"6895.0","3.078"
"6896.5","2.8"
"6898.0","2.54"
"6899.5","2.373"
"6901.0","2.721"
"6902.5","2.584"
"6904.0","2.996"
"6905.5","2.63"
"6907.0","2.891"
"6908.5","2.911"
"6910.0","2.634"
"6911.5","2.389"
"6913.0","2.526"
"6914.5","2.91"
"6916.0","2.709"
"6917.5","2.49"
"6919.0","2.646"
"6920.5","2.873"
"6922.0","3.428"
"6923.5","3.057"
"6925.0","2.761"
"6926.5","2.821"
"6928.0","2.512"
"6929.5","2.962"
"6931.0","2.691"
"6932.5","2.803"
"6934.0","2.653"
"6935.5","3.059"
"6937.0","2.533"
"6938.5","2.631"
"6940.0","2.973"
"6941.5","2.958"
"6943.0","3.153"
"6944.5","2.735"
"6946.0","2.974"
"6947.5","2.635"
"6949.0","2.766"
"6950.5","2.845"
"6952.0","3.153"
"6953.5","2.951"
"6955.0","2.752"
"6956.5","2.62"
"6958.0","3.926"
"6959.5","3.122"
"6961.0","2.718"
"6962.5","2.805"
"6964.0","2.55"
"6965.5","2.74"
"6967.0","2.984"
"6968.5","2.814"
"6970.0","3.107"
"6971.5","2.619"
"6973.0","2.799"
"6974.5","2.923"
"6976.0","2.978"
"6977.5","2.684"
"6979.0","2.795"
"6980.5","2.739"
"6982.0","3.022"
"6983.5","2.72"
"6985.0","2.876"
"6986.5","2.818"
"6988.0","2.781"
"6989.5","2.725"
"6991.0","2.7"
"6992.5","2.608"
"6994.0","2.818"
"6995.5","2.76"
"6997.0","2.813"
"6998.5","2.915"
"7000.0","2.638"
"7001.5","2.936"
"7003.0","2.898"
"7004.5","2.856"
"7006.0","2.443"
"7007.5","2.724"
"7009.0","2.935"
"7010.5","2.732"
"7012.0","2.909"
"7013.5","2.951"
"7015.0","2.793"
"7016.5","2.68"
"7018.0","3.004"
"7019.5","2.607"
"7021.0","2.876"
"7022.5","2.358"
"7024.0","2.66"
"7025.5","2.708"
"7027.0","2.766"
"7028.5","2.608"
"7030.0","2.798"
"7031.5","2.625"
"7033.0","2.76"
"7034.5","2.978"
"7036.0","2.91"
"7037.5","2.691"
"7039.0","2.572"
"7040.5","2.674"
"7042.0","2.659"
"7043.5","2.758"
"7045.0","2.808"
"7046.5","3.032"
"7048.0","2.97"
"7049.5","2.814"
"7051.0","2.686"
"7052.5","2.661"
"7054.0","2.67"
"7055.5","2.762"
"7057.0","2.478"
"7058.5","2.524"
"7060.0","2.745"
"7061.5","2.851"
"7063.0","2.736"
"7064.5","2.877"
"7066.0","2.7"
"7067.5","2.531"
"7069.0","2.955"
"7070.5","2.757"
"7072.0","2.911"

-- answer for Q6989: 0.009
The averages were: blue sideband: 2.9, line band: 2.78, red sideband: 2.71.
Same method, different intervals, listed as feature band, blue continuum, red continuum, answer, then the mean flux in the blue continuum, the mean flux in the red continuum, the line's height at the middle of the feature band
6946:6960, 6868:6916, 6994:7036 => -0.07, 2.79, 2.77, 2.78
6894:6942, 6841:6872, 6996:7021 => 0.02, 2.82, 2.8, 2.81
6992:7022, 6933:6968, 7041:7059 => 0.00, 2.88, 2.74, 2.8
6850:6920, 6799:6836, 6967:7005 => 0.02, 2.86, 2.82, 2.84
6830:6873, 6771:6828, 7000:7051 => 0.01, 2.88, 2.77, 2.85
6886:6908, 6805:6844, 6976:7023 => 0.03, 2.84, 2.78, 2.82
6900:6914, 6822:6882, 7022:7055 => 0.05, 2.85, 2.74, 2.82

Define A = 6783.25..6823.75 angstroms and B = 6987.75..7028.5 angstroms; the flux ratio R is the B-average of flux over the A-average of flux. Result 1.0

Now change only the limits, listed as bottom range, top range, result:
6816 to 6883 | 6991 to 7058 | 0.97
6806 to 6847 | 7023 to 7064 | 0.96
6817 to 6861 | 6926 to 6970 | 1.01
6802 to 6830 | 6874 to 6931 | 0.98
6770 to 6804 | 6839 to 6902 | 0.98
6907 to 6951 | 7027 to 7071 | 0.98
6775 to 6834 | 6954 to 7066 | 0.97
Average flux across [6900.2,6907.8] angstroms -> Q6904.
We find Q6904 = 2.76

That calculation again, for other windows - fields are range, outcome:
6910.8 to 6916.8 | 2.63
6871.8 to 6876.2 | 2.98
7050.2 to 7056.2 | 2.7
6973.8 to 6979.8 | 2.84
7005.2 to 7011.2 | 2.71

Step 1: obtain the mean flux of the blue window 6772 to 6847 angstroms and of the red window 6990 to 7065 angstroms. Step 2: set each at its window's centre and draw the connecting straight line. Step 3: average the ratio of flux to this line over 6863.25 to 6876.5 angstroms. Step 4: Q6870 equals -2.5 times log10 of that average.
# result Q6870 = -0.033 mag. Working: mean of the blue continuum 2.87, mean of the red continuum 2.75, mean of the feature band 2.92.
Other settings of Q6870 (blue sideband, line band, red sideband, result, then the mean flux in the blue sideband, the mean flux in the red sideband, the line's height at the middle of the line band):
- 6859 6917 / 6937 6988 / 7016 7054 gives -0.039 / 2.79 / 2.75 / 2.77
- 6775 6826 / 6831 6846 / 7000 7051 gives 0.026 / 2.9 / 2.77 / 2.87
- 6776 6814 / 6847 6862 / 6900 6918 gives 0.007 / 2.88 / 2.7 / 2.79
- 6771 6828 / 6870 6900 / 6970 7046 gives -0.001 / 2.88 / 2.77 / 2.83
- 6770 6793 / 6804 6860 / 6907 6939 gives 0.003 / 2.87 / 2.77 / 2.83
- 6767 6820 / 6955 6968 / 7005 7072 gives -0.053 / 2.86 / 2.75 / 2.78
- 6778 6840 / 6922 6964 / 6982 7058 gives -0.028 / 2.88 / 2.76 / 2.8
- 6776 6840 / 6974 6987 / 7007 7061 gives -0.023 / 2.88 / 2.75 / 2.78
